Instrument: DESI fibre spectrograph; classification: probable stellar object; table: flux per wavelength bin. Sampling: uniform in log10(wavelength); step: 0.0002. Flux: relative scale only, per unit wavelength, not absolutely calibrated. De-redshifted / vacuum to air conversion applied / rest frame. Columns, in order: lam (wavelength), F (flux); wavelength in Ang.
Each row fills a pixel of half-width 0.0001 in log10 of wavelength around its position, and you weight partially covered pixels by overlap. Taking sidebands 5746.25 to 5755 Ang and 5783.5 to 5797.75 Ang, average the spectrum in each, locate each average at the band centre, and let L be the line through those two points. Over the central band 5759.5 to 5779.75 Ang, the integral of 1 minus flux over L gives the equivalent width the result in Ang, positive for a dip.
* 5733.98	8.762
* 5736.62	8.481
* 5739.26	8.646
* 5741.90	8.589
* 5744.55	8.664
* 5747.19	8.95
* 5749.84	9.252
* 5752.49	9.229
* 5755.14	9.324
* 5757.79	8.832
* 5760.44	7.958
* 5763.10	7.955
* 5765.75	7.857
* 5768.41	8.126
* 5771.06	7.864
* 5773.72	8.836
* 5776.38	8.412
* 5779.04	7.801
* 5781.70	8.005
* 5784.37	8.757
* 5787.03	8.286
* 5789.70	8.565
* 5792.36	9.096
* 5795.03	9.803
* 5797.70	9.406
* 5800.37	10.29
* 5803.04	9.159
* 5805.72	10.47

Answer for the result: 2.1 Ang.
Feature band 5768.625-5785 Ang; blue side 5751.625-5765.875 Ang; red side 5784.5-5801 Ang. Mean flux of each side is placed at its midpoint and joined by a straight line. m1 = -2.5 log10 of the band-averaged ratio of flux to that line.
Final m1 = 0.08 mag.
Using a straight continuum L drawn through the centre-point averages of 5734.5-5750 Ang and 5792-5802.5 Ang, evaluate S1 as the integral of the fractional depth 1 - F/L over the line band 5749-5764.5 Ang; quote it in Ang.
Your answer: 0.4 Ang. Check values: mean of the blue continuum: 8.73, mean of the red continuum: 9.66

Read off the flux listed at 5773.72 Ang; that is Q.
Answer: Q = 8.836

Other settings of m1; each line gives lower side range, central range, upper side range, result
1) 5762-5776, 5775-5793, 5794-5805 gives 0.07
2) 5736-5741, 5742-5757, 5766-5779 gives -0.07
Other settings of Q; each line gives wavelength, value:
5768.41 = 8.126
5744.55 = 8.664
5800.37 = 10.29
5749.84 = 9.252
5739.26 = 8.646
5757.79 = 8.832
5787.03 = 8.286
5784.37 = 8.757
